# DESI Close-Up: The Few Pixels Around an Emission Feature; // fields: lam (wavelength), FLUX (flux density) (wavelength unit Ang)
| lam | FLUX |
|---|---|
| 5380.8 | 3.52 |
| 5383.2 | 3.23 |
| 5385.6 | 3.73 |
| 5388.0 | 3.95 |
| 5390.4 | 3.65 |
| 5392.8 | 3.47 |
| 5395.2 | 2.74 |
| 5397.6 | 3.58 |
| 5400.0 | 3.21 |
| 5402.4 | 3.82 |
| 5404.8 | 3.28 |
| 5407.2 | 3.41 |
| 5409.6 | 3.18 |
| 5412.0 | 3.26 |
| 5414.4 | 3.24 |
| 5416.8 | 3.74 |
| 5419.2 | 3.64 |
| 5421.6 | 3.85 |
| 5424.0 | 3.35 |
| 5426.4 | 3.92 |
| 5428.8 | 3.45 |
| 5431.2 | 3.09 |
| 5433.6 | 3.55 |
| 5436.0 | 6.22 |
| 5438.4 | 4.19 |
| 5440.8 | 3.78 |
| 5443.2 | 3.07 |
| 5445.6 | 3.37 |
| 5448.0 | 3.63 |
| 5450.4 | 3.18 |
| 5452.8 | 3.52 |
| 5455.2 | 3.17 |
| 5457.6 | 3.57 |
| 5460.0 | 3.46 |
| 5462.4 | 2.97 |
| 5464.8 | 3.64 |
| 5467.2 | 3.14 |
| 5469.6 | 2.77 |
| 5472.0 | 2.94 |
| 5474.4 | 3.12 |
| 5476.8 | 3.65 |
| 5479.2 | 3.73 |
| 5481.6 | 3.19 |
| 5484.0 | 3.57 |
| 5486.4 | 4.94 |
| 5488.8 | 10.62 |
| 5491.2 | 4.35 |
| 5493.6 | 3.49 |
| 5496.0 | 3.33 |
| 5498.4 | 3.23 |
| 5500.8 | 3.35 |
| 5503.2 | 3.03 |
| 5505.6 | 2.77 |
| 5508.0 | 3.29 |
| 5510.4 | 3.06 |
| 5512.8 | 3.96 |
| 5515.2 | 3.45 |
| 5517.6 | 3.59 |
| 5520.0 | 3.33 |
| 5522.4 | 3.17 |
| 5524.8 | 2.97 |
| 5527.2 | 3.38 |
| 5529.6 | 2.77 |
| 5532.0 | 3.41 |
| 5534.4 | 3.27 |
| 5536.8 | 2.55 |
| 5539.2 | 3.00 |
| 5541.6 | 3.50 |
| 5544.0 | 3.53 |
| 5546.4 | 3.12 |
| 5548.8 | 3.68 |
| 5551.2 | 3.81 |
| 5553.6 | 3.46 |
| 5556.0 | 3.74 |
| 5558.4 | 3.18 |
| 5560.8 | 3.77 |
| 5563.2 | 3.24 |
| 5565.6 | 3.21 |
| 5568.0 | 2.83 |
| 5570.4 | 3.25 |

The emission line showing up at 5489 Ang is [O III]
